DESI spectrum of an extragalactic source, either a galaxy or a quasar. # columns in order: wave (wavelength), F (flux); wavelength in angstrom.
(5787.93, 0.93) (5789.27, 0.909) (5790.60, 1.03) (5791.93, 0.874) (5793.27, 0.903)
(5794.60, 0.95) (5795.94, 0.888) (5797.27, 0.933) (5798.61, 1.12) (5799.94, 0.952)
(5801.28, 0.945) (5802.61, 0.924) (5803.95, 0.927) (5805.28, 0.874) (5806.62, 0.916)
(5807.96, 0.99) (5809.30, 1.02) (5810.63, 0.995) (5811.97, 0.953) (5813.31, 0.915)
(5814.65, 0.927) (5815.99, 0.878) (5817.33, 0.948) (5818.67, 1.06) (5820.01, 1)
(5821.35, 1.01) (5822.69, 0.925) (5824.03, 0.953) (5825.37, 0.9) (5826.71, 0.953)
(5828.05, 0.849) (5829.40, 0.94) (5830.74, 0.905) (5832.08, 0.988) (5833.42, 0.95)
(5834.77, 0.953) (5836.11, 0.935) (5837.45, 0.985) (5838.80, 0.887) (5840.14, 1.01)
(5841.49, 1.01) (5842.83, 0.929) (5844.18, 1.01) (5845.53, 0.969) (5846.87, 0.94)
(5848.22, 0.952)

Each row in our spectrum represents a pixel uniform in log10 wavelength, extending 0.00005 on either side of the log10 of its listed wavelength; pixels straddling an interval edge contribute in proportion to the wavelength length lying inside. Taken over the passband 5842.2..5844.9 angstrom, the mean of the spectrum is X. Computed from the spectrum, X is 0.967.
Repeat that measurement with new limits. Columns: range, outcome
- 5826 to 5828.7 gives 0.902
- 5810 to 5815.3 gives 0.946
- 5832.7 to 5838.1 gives 0.957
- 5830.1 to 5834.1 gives 0.948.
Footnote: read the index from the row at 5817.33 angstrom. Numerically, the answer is 0.948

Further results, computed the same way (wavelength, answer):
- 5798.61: 1.12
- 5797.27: 0.933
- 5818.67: 1.06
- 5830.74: 0.905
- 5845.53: 0.969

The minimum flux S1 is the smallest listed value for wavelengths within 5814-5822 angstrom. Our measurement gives 0.878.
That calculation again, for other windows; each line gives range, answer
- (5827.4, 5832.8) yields 0.849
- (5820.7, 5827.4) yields 0.9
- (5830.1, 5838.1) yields 0.905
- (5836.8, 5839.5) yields 0.887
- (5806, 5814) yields 0.915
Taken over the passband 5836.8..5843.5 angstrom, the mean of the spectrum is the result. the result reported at 0.964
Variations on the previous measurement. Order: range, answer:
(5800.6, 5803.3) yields 0.934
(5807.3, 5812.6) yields 0.99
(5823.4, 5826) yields 0.927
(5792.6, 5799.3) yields 0.959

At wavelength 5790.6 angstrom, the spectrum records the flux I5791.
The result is 1.03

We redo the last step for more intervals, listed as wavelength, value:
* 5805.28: 0.874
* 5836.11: 0.935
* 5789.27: 0.909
